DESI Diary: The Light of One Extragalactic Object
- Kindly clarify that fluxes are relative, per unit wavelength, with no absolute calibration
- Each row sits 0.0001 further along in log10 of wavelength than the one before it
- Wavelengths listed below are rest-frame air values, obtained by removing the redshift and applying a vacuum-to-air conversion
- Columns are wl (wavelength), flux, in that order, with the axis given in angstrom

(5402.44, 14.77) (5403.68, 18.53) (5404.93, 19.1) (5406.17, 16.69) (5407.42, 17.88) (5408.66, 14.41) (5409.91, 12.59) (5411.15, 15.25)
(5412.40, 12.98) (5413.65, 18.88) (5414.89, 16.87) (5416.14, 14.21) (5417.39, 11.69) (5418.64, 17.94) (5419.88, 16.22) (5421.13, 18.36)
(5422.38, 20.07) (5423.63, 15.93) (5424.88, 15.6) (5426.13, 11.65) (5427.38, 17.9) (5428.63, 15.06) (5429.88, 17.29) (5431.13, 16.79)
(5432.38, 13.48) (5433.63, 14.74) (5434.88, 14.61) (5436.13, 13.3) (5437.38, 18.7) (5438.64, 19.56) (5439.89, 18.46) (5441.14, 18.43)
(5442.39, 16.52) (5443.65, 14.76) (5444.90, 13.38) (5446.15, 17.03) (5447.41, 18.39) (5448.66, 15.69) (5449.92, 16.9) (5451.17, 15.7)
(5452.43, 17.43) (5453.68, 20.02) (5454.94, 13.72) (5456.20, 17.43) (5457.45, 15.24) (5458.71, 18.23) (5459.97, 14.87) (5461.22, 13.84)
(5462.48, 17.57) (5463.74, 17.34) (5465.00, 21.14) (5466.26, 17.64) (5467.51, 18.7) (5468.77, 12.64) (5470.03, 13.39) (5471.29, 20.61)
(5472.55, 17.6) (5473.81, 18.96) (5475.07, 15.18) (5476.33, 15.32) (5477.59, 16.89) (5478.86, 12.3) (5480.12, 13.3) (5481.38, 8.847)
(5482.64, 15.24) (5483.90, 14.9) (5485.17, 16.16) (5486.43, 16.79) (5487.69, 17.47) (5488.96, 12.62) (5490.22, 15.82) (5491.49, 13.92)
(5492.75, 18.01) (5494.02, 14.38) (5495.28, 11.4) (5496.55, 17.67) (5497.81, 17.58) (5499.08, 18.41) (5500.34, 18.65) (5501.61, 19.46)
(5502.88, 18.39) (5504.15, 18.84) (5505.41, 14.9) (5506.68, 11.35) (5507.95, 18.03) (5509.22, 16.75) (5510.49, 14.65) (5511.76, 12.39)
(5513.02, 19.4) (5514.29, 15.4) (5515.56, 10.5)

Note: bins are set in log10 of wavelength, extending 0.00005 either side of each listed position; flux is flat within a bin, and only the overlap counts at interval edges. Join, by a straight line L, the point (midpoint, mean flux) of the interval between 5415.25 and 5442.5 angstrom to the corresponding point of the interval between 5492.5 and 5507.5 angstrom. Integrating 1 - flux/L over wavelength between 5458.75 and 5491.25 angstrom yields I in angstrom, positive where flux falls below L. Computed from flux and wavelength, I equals 1.2 angstrom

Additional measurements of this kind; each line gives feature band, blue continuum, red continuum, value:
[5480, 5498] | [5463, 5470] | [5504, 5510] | 1.56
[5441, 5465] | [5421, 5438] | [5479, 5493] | -1.80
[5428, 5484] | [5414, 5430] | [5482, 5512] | -0.41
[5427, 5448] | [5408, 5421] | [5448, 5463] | -0.62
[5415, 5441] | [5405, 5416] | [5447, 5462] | -0.13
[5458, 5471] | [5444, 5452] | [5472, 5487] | -0.85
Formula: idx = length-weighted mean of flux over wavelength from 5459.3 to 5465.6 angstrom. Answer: 16.9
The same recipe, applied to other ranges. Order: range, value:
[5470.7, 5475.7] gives 18.1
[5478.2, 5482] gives 11.5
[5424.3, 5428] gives 15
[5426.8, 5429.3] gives 16.5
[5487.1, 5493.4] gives 15.5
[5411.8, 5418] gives 14.9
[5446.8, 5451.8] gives 16.7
